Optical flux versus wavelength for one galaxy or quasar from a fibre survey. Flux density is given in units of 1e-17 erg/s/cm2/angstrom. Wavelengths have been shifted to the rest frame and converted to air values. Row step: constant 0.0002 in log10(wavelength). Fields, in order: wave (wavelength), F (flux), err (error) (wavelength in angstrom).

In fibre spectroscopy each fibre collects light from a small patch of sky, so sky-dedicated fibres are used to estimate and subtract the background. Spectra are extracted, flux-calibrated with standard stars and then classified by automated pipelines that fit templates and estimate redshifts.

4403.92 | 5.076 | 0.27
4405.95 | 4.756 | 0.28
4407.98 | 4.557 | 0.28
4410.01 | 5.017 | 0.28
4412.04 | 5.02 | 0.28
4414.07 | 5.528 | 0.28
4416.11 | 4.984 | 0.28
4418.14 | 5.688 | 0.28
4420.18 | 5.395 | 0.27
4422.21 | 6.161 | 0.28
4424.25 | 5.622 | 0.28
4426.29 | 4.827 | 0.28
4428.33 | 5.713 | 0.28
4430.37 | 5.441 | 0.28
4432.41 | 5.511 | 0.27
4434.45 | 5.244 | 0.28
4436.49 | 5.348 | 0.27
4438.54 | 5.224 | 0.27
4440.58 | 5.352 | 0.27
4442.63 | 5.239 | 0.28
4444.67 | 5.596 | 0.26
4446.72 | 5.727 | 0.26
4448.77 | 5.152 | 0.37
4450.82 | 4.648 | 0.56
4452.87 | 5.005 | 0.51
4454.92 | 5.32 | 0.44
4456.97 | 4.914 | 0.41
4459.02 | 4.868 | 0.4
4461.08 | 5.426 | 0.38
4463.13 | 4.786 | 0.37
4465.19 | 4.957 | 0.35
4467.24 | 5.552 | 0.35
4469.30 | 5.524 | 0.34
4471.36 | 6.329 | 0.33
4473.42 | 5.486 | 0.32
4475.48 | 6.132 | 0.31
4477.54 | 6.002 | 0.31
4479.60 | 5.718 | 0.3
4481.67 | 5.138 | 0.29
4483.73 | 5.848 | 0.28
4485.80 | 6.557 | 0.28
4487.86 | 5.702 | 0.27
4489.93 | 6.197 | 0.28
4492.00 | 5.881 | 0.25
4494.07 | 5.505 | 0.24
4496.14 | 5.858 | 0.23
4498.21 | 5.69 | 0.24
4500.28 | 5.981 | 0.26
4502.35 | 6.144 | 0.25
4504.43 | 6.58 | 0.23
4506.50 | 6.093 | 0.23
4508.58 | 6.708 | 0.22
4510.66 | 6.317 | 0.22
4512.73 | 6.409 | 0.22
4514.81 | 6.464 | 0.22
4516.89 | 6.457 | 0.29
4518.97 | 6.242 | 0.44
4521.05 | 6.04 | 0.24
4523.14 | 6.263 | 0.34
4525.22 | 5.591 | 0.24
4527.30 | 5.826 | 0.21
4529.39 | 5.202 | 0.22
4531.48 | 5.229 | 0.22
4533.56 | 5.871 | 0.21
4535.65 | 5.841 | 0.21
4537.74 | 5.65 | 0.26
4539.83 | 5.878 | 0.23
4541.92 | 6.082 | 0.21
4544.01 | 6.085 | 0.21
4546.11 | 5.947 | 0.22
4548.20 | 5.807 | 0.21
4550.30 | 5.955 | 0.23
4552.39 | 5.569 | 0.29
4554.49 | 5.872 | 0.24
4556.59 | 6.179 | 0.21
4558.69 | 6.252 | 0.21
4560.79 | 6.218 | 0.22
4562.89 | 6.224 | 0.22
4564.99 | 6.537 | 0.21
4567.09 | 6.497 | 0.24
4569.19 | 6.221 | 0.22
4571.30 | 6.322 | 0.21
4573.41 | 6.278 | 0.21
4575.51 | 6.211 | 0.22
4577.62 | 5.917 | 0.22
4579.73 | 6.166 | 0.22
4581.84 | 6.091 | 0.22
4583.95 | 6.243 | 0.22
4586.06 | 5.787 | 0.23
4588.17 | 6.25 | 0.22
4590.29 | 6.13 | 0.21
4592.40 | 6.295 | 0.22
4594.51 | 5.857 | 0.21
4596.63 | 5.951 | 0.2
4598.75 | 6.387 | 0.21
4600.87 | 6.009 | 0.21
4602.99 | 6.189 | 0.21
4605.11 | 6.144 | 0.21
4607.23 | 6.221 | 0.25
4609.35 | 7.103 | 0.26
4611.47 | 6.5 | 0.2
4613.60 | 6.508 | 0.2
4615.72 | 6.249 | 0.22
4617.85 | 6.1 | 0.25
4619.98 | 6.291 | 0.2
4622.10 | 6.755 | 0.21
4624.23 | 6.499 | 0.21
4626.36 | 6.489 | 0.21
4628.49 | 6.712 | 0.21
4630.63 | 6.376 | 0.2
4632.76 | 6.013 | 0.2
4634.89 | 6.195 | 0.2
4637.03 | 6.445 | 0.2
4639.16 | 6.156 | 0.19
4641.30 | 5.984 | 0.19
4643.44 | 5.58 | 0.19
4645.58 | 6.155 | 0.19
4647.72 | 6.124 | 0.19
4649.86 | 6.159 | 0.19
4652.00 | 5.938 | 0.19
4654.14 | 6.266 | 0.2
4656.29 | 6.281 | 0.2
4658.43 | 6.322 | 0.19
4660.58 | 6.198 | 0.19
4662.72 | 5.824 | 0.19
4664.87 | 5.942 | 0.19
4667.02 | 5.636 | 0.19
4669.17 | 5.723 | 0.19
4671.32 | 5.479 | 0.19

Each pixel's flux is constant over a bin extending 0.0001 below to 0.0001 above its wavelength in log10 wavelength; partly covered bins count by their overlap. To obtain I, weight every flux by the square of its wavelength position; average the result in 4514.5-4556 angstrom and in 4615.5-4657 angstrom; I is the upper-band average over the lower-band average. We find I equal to 1.11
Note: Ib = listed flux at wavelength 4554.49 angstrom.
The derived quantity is 5.872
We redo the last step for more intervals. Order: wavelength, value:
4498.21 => 5.69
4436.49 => 5.348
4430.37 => 5.441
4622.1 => 6.755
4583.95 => 6.243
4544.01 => 6.085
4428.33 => 5.713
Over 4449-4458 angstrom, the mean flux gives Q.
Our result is 4.99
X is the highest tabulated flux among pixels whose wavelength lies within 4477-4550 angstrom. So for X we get 6.708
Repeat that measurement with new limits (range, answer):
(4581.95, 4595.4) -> 6.295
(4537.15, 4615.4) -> 7.103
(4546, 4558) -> 6.179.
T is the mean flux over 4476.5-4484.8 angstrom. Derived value 5.68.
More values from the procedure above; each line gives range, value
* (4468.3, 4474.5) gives 5.78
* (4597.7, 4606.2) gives 6.18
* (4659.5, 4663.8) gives 6.01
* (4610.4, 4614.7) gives 6.51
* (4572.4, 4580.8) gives 6.14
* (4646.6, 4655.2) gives 6.13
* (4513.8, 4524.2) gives 6.29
